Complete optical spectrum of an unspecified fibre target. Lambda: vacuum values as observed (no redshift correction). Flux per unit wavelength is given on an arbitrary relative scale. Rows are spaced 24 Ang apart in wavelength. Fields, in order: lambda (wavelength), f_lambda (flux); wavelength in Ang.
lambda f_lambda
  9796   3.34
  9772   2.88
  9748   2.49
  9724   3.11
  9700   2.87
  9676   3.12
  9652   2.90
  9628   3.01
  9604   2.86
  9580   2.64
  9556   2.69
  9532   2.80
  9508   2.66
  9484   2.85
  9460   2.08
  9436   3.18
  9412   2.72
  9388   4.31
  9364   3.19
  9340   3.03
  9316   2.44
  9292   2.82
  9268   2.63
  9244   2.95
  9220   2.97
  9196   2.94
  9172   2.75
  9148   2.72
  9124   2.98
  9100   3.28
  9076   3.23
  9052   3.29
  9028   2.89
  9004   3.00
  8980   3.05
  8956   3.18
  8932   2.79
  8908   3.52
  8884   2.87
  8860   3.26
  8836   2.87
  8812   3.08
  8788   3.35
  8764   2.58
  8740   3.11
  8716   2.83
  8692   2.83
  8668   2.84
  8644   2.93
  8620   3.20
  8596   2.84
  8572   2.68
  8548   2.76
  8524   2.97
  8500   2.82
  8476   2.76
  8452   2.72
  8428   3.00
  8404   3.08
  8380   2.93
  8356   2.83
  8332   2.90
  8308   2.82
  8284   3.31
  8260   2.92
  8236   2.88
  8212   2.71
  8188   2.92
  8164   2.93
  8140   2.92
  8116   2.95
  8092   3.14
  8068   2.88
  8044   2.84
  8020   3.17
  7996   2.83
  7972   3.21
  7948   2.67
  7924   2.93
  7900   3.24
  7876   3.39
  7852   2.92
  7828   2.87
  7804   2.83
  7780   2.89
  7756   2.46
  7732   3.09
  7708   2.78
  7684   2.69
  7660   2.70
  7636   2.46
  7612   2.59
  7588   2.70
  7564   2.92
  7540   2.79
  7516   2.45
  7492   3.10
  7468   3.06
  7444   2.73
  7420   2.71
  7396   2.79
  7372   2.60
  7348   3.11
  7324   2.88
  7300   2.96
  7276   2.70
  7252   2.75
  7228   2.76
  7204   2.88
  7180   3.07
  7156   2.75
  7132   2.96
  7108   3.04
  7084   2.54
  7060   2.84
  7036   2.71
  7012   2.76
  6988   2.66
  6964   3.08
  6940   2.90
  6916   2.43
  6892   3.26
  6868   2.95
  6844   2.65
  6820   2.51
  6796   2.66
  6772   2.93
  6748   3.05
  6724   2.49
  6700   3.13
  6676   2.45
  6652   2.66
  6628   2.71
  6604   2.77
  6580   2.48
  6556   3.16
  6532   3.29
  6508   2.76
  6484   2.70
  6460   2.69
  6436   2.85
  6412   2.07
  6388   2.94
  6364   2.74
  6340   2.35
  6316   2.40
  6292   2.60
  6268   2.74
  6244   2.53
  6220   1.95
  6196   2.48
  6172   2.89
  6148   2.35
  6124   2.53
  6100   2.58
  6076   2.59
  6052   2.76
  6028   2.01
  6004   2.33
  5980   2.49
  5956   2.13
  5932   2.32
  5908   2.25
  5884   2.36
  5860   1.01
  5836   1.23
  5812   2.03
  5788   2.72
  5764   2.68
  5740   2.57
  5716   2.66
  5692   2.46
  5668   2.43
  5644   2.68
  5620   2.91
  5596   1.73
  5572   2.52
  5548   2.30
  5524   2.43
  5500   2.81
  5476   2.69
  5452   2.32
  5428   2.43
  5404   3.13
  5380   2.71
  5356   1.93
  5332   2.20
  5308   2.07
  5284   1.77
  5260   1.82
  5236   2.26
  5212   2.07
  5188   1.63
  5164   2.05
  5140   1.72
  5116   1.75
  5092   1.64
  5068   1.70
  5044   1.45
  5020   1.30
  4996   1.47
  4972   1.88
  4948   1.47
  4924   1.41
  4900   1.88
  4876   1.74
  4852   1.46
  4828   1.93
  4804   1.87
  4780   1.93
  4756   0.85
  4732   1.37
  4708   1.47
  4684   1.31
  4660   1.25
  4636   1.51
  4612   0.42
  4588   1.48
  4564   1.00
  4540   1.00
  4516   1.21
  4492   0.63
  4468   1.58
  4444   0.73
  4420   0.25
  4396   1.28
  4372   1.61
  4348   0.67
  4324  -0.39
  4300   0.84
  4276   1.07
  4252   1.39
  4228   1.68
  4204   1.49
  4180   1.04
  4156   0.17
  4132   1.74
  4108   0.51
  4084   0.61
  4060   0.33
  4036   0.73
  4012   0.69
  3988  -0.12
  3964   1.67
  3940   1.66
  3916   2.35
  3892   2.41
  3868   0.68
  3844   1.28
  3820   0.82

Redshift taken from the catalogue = 0.201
